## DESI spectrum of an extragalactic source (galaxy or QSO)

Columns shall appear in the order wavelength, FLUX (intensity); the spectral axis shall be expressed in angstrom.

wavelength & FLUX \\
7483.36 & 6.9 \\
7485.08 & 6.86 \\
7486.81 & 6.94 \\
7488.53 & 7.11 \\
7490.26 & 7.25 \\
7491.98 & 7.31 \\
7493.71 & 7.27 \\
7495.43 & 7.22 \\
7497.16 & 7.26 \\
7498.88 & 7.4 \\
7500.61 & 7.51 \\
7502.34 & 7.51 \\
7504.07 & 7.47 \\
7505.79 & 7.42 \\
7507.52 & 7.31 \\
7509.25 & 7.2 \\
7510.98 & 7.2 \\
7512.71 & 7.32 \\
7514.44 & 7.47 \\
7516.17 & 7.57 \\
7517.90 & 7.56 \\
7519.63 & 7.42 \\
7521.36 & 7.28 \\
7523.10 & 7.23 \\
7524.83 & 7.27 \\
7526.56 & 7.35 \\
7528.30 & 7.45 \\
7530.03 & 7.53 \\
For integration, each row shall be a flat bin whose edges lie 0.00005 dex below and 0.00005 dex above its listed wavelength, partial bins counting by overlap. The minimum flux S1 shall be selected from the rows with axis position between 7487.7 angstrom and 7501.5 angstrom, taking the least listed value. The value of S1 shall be 7.11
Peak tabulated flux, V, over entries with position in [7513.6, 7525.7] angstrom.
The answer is 7.57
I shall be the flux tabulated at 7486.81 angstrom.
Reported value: 6.94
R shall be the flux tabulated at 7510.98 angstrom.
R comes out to 7.2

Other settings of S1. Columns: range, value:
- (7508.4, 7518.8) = 7.2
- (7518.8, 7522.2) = 7.28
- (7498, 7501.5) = 7.4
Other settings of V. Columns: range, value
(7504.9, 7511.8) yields 7.42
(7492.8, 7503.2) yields 7.51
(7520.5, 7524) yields 7.28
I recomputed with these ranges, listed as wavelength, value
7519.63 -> 7.42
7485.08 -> 6.86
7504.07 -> 7.47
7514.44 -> 7.47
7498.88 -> 7.4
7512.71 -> 7.32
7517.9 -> 7.56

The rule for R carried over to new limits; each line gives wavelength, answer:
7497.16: 7.26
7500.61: 7.51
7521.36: 7.28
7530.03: 7.53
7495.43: 7.22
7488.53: 7.11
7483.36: 6.9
